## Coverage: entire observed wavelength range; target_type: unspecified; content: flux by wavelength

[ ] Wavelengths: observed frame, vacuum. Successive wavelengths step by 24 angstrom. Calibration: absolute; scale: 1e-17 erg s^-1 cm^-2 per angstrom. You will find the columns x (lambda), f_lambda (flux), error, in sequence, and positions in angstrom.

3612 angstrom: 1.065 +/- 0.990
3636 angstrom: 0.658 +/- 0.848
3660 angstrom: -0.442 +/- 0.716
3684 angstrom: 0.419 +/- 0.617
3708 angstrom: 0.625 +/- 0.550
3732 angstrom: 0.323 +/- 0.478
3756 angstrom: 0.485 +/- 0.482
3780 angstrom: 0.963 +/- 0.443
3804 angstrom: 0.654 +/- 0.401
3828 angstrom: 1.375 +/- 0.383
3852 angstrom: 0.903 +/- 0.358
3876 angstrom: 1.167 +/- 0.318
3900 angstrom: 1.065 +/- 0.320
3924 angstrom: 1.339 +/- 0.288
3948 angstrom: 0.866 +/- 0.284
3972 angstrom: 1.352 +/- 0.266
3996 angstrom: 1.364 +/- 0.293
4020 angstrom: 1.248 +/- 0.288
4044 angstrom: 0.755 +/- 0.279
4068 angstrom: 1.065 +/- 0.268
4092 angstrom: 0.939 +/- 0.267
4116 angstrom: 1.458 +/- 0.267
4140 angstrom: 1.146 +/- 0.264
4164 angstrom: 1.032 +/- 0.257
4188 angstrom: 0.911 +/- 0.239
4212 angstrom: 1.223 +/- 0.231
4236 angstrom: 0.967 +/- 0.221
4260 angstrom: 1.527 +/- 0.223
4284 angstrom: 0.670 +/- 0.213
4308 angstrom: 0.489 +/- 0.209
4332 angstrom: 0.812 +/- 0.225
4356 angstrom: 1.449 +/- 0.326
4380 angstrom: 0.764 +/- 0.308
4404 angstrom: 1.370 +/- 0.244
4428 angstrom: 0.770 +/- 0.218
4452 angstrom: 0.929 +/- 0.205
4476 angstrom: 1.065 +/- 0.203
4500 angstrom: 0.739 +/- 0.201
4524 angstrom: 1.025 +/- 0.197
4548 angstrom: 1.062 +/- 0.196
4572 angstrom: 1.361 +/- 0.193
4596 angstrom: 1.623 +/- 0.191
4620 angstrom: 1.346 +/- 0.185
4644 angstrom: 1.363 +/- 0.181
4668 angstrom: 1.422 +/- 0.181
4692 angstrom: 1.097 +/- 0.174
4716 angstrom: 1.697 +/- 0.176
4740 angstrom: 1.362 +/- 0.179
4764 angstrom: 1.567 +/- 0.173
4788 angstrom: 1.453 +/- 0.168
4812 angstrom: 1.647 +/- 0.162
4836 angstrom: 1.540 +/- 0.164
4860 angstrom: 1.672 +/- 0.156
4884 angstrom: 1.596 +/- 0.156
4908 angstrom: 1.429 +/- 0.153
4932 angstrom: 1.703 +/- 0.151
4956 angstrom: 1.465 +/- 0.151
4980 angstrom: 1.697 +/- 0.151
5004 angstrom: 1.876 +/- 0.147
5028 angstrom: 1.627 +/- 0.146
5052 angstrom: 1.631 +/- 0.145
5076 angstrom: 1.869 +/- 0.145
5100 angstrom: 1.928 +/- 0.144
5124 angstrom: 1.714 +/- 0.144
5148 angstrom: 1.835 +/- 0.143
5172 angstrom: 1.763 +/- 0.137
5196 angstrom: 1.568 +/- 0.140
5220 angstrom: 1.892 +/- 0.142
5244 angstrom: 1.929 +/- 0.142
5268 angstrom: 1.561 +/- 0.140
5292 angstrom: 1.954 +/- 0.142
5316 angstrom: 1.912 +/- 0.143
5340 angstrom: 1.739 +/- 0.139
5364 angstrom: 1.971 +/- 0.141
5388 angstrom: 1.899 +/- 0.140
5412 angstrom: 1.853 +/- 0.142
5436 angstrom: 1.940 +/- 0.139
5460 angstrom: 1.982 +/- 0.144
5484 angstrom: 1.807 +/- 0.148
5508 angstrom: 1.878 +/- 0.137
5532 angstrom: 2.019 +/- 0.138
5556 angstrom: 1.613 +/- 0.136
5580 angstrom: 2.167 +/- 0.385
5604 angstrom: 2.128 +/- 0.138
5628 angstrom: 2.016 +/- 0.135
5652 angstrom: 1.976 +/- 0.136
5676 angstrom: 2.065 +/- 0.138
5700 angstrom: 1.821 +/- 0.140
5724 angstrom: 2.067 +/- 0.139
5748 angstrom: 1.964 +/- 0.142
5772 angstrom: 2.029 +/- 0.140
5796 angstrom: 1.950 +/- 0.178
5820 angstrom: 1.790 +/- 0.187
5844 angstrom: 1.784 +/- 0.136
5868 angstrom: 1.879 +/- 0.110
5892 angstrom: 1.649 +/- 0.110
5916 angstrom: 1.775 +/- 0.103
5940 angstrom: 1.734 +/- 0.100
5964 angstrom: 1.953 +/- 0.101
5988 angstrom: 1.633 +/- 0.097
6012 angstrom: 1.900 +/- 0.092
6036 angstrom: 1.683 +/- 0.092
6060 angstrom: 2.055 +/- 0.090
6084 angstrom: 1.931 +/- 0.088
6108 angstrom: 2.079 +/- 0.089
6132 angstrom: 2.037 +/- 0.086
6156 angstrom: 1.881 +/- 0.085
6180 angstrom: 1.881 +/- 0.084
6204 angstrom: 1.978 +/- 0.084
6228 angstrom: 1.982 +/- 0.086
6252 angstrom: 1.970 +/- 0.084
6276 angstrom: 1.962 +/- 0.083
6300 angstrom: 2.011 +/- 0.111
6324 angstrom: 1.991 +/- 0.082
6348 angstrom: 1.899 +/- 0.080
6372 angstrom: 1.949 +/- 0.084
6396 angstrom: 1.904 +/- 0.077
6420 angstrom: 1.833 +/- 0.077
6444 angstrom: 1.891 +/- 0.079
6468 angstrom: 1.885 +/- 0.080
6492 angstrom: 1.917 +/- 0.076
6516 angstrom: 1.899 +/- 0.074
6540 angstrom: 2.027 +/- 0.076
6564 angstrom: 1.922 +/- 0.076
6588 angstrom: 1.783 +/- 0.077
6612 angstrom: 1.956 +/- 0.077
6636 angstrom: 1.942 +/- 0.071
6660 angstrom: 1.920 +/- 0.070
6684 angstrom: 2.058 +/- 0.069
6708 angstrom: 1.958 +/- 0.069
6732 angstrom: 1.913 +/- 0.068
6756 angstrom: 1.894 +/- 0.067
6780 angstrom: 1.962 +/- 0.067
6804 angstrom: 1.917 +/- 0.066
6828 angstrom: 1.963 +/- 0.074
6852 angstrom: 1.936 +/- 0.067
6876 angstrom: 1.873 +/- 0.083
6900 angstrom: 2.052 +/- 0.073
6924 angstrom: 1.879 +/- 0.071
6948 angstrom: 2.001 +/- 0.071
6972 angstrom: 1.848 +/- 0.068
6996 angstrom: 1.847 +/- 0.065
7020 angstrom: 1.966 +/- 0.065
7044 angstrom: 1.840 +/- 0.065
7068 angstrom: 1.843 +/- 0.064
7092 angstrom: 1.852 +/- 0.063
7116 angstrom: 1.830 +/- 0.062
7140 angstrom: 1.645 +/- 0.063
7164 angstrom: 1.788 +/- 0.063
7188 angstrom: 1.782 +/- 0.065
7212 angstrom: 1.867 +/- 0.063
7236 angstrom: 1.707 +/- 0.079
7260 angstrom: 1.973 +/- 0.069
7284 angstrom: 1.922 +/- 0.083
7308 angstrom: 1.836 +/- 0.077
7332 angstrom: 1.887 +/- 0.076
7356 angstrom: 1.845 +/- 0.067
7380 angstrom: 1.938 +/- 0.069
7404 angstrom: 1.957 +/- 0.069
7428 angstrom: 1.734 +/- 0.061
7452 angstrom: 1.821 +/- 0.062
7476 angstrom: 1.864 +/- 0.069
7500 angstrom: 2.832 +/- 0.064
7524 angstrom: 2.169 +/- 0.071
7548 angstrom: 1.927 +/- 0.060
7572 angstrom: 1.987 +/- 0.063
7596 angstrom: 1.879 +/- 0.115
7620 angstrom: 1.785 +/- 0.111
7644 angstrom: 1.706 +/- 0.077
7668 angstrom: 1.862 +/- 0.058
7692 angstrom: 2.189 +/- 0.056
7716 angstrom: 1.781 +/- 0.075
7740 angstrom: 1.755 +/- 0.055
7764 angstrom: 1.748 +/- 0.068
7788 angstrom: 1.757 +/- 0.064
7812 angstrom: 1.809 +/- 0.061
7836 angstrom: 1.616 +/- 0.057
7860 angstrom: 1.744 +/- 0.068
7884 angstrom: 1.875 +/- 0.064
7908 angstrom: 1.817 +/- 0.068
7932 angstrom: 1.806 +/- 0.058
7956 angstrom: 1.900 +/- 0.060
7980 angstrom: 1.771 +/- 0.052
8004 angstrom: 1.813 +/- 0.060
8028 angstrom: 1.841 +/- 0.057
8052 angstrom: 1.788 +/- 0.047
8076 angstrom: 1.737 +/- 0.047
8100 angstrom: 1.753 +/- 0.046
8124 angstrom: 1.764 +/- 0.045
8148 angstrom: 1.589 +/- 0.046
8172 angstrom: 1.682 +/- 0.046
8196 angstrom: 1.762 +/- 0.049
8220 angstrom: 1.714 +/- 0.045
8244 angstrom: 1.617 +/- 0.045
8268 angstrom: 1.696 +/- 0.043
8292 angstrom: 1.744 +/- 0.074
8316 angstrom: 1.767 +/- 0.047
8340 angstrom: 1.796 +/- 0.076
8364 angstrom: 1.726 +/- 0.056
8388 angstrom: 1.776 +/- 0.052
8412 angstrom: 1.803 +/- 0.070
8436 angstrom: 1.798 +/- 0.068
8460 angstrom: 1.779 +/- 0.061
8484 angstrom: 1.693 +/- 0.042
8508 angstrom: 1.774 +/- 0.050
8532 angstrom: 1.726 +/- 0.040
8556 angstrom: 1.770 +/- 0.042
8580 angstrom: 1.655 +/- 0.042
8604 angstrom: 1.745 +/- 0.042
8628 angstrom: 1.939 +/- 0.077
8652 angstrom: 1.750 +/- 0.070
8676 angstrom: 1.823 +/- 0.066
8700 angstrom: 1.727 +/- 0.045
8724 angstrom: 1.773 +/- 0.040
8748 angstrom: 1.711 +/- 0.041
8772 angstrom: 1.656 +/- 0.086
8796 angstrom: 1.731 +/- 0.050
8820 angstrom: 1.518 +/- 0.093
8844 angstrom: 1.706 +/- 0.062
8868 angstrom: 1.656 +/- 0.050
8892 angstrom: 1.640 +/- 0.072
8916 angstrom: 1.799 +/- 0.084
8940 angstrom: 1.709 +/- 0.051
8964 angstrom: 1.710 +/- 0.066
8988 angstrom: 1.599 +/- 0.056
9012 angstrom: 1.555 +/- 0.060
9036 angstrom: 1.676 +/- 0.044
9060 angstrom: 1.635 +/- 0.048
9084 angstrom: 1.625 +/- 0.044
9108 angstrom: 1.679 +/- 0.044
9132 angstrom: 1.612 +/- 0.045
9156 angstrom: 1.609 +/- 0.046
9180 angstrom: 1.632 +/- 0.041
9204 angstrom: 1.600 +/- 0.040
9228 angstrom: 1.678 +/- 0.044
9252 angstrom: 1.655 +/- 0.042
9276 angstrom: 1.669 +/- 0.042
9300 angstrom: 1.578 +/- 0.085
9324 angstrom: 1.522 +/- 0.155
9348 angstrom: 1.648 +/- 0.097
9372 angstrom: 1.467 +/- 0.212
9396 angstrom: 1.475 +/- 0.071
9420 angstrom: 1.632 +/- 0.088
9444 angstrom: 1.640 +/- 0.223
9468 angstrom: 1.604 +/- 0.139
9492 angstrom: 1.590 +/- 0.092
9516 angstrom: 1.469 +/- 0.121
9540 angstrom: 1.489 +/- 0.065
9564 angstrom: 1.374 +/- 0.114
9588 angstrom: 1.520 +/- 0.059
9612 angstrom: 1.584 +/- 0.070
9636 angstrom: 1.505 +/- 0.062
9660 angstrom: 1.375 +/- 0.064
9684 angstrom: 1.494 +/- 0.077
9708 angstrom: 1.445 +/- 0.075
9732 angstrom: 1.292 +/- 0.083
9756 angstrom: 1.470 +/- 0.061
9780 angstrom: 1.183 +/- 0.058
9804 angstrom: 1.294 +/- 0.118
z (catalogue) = 0.144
